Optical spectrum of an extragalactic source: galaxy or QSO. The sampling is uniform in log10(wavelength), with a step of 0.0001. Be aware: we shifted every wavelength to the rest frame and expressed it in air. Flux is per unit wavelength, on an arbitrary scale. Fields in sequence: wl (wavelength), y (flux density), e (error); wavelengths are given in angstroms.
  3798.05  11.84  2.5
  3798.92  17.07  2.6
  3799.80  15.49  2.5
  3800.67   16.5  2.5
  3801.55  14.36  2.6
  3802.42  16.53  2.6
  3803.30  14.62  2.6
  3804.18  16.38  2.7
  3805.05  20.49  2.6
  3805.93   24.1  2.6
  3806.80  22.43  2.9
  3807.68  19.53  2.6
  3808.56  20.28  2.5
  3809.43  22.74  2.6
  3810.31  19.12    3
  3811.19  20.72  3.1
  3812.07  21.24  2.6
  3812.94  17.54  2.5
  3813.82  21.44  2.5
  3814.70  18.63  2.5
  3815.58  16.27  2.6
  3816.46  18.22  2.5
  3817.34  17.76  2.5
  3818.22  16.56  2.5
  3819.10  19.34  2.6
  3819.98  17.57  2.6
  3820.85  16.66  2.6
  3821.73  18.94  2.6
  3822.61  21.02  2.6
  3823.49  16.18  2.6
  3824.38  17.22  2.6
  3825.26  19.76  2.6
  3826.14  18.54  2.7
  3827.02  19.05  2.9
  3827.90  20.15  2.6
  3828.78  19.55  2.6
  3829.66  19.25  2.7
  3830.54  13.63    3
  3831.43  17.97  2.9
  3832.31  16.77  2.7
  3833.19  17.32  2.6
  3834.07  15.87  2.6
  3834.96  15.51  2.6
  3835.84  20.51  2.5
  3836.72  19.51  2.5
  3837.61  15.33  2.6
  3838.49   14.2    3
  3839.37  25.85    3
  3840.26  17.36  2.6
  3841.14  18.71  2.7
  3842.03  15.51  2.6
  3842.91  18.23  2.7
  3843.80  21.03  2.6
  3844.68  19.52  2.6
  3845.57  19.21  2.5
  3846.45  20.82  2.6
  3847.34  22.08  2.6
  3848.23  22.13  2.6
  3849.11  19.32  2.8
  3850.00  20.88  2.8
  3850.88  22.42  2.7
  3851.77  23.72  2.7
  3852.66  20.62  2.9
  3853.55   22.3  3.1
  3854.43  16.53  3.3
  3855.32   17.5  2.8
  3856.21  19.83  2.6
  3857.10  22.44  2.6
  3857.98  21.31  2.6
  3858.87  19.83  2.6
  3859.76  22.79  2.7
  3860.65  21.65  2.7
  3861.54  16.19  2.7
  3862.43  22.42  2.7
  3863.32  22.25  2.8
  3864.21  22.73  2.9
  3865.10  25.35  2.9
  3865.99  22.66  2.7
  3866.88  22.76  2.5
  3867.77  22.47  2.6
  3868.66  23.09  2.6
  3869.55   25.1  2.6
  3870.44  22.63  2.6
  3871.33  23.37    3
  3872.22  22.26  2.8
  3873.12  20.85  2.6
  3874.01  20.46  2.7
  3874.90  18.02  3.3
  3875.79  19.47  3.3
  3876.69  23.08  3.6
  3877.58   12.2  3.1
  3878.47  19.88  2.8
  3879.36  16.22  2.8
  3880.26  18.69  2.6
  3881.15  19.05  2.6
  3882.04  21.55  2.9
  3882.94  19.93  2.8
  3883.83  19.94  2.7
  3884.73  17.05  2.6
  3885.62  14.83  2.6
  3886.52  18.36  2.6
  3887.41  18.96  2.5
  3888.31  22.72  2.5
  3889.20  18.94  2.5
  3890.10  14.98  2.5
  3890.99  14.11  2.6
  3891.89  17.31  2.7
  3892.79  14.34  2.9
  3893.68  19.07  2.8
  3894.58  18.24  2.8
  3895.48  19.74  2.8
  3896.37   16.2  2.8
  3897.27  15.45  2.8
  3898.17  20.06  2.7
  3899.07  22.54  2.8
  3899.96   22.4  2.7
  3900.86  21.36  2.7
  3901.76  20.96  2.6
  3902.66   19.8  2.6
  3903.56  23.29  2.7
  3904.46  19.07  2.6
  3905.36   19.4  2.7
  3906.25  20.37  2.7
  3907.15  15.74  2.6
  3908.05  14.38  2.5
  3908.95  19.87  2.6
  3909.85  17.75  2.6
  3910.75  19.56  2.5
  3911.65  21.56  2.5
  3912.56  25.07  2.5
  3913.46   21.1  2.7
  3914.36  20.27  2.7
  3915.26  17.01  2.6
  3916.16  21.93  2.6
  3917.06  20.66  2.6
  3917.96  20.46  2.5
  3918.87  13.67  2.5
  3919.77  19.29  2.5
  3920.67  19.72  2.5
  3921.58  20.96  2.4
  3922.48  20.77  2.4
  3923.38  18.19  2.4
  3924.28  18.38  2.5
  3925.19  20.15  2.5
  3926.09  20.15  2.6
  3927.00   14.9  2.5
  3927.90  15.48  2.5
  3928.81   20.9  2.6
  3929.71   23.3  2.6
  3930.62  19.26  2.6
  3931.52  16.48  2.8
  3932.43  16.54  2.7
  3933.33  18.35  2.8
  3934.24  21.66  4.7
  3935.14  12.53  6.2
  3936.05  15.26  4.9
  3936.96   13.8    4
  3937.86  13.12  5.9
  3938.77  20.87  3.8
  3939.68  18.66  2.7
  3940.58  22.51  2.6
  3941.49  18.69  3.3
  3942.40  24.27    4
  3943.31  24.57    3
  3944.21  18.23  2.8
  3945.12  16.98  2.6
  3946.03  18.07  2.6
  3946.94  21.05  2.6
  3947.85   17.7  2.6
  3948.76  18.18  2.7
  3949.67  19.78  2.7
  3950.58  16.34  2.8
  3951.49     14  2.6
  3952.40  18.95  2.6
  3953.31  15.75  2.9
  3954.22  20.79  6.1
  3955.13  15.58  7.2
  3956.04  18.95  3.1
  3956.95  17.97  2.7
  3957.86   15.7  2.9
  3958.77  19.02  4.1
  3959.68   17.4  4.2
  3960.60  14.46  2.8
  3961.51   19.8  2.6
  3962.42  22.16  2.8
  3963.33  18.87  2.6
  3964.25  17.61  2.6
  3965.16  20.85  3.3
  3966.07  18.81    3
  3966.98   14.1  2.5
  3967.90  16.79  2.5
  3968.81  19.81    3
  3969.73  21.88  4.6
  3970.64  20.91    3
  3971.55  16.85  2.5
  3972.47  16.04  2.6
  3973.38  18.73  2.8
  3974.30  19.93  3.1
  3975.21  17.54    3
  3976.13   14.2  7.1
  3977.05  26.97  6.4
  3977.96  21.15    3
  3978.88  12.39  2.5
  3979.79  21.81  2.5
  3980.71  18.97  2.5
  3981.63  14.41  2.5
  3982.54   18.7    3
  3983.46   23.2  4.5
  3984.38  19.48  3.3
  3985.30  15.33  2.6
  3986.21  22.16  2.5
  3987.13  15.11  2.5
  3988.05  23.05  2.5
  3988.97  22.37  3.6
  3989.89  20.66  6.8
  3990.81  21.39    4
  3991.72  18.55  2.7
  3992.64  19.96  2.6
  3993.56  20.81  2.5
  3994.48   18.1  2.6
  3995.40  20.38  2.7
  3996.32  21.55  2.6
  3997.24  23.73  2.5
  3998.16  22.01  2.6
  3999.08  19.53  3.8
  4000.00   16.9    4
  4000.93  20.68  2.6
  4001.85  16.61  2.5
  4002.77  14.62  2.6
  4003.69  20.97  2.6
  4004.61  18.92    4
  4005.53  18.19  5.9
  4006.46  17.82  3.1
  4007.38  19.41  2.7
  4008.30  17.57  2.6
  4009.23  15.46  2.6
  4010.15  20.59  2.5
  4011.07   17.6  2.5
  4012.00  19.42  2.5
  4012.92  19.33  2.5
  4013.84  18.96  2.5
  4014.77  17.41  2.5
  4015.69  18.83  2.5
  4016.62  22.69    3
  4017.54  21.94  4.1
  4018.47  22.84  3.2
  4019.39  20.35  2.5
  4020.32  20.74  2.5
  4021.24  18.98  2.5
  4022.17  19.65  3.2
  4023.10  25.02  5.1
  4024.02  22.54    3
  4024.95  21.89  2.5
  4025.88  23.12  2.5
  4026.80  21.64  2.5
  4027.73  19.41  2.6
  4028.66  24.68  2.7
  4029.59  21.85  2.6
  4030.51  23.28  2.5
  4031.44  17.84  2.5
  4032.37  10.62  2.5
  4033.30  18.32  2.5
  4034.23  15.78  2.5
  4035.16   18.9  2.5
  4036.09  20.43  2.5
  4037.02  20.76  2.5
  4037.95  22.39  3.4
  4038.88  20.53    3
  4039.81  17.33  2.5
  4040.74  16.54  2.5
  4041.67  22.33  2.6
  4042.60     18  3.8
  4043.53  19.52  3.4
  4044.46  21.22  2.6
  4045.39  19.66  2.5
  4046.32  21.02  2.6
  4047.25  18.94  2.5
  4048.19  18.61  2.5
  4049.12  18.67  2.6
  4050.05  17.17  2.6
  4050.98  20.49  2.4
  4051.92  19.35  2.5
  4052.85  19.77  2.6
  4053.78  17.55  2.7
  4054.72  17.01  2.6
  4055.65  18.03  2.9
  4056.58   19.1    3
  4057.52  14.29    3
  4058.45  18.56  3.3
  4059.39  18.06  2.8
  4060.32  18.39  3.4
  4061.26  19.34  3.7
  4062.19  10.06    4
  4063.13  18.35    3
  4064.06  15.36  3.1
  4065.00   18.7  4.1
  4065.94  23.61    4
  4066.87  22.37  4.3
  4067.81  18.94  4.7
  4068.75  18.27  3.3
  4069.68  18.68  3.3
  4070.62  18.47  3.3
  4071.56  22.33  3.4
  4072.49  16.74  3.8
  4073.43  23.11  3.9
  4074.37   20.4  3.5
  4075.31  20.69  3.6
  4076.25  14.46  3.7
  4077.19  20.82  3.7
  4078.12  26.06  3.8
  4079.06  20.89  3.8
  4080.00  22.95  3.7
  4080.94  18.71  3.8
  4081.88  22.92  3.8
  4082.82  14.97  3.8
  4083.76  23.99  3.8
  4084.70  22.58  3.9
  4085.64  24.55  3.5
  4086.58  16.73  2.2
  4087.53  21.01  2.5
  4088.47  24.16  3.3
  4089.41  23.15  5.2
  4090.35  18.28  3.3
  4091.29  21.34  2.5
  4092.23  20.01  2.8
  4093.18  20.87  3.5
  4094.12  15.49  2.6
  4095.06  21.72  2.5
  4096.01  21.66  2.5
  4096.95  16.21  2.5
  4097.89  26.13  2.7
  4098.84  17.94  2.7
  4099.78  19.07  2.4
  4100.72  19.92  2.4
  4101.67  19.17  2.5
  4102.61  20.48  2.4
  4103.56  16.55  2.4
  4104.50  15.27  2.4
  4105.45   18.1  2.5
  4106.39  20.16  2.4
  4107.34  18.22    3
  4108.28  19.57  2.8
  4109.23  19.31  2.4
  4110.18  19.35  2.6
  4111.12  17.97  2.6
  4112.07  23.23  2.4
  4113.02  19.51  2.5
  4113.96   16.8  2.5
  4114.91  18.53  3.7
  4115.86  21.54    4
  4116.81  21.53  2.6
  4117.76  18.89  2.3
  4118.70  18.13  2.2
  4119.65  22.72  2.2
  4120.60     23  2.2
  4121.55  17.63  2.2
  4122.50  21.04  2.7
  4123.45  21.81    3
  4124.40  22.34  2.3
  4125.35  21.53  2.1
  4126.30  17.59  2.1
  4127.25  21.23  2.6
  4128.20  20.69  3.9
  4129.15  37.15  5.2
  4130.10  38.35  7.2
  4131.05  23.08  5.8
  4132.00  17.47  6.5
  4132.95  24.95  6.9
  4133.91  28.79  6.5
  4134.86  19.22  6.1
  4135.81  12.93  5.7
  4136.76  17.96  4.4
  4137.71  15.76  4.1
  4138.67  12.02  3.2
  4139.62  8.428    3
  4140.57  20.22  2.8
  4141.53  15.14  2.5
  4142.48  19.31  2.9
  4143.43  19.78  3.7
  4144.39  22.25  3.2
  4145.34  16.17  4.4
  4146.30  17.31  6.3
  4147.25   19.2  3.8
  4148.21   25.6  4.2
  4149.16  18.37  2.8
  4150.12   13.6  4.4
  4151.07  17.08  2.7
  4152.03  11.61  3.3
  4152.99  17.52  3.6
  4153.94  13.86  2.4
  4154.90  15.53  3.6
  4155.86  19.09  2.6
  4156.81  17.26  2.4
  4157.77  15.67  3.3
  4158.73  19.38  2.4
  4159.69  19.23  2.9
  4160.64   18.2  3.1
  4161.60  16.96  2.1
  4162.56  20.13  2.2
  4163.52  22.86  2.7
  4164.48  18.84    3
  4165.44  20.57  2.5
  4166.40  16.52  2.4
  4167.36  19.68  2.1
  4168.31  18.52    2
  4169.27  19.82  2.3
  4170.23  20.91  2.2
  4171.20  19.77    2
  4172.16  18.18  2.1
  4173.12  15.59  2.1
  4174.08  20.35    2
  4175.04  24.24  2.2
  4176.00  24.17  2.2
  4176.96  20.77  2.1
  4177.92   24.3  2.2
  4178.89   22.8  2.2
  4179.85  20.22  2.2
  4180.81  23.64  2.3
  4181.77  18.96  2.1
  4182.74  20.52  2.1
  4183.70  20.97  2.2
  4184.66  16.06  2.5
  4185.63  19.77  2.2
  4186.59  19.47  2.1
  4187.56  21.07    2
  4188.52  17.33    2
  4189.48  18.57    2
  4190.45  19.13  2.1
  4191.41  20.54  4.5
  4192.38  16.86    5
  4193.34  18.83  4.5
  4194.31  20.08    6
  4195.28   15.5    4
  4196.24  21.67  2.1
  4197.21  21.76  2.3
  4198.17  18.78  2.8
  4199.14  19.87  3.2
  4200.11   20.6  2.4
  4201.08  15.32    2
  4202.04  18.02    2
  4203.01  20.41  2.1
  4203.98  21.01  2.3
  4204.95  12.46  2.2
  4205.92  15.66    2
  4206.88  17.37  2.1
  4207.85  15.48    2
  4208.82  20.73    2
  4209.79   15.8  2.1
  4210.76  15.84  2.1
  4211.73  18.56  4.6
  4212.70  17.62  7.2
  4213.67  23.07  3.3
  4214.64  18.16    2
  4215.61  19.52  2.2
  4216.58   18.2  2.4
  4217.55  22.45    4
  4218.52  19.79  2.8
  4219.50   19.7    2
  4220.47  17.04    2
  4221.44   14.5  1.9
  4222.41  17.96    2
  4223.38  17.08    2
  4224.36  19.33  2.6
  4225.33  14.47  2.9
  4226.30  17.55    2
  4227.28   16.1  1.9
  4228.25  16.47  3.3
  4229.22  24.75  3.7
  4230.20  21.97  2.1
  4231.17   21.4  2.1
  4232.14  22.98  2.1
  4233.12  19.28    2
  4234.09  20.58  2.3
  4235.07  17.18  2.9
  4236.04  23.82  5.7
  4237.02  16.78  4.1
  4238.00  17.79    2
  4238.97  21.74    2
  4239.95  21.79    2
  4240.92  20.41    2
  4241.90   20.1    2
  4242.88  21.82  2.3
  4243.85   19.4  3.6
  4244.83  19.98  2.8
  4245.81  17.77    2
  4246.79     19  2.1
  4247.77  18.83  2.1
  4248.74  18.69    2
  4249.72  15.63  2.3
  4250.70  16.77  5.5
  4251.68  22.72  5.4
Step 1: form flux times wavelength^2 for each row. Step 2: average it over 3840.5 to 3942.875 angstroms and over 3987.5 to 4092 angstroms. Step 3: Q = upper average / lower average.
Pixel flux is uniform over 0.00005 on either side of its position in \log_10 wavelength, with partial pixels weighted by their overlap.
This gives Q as 1.1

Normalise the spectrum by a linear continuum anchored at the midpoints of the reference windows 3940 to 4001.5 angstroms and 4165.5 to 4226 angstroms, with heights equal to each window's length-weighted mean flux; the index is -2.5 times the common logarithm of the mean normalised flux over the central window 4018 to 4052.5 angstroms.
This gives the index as -0.05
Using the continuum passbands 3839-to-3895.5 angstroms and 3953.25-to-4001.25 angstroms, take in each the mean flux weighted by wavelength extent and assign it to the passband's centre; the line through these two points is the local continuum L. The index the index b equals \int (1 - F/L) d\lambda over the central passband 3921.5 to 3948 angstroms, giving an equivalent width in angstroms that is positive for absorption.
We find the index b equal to 1.0 angstroms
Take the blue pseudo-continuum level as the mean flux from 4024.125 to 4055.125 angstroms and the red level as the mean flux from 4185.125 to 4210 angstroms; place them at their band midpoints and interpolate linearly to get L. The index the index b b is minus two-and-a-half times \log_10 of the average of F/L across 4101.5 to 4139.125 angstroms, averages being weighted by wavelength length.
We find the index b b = -0.08 mag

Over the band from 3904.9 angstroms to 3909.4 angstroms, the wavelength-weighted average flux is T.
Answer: 18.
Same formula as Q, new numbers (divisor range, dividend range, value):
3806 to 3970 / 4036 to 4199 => 1.15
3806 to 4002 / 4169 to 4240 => 1.16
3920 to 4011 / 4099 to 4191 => 1.14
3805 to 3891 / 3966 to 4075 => 1.07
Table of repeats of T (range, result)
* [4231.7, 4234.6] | 20.9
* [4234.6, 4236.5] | 20.5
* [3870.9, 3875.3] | 21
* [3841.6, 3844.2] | 18.2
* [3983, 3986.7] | 20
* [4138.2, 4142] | 14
